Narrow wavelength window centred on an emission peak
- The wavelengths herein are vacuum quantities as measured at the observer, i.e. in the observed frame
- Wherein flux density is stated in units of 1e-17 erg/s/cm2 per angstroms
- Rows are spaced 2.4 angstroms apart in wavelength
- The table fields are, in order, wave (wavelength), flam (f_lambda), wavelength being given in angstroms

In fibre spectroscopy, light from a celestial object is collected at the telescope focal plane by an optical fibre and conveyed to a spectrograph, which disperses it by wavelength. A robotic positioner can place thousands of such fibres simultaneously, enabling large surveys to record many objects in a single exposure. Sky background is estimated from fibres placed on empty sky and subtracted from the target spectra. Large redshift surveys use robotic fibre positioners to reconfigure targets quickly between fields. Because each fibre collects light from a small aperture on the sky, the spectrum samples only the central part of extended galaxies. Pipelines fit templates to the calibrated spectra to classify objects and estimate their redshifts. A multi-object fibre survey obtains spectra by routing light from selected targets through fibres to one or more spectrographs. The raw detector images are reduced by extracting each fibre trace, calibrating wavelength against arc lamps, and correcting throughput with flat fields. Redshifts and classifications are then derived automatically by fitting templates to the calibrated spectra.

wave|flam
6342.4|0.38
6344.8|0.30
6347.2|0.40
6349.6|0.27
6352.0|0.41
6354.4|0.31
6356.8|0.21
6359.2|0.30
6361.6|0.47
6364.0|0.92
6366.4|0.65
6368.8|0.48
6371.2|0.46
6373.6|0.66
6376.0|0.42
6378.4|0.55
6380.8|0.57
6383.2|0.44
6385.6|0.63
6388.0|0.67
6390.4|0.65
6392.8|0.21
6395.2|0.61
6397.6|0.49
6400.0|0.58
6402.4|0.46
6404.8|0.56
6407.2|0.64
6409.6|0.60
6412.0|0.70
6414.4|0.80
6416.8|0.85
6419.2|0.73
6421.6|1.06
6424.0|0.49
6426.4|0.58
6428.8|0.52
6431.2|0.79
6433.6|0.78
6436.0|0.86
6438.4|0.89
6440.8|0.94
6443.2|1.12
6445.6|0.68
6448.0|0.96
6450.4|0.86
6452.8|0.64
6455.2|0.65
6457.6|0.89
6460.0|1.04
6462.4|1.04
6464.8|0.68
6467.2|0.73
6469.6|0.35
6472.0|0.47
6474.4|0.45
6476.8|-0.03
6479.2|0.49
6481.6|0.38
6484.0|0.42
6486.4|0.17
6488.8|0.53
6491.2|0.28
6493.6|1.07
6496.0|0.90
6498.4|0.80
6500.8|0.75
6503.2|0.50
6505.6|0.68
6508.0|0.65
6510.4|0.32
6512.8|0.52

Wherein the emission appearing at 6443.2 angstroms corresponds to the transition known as C IV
